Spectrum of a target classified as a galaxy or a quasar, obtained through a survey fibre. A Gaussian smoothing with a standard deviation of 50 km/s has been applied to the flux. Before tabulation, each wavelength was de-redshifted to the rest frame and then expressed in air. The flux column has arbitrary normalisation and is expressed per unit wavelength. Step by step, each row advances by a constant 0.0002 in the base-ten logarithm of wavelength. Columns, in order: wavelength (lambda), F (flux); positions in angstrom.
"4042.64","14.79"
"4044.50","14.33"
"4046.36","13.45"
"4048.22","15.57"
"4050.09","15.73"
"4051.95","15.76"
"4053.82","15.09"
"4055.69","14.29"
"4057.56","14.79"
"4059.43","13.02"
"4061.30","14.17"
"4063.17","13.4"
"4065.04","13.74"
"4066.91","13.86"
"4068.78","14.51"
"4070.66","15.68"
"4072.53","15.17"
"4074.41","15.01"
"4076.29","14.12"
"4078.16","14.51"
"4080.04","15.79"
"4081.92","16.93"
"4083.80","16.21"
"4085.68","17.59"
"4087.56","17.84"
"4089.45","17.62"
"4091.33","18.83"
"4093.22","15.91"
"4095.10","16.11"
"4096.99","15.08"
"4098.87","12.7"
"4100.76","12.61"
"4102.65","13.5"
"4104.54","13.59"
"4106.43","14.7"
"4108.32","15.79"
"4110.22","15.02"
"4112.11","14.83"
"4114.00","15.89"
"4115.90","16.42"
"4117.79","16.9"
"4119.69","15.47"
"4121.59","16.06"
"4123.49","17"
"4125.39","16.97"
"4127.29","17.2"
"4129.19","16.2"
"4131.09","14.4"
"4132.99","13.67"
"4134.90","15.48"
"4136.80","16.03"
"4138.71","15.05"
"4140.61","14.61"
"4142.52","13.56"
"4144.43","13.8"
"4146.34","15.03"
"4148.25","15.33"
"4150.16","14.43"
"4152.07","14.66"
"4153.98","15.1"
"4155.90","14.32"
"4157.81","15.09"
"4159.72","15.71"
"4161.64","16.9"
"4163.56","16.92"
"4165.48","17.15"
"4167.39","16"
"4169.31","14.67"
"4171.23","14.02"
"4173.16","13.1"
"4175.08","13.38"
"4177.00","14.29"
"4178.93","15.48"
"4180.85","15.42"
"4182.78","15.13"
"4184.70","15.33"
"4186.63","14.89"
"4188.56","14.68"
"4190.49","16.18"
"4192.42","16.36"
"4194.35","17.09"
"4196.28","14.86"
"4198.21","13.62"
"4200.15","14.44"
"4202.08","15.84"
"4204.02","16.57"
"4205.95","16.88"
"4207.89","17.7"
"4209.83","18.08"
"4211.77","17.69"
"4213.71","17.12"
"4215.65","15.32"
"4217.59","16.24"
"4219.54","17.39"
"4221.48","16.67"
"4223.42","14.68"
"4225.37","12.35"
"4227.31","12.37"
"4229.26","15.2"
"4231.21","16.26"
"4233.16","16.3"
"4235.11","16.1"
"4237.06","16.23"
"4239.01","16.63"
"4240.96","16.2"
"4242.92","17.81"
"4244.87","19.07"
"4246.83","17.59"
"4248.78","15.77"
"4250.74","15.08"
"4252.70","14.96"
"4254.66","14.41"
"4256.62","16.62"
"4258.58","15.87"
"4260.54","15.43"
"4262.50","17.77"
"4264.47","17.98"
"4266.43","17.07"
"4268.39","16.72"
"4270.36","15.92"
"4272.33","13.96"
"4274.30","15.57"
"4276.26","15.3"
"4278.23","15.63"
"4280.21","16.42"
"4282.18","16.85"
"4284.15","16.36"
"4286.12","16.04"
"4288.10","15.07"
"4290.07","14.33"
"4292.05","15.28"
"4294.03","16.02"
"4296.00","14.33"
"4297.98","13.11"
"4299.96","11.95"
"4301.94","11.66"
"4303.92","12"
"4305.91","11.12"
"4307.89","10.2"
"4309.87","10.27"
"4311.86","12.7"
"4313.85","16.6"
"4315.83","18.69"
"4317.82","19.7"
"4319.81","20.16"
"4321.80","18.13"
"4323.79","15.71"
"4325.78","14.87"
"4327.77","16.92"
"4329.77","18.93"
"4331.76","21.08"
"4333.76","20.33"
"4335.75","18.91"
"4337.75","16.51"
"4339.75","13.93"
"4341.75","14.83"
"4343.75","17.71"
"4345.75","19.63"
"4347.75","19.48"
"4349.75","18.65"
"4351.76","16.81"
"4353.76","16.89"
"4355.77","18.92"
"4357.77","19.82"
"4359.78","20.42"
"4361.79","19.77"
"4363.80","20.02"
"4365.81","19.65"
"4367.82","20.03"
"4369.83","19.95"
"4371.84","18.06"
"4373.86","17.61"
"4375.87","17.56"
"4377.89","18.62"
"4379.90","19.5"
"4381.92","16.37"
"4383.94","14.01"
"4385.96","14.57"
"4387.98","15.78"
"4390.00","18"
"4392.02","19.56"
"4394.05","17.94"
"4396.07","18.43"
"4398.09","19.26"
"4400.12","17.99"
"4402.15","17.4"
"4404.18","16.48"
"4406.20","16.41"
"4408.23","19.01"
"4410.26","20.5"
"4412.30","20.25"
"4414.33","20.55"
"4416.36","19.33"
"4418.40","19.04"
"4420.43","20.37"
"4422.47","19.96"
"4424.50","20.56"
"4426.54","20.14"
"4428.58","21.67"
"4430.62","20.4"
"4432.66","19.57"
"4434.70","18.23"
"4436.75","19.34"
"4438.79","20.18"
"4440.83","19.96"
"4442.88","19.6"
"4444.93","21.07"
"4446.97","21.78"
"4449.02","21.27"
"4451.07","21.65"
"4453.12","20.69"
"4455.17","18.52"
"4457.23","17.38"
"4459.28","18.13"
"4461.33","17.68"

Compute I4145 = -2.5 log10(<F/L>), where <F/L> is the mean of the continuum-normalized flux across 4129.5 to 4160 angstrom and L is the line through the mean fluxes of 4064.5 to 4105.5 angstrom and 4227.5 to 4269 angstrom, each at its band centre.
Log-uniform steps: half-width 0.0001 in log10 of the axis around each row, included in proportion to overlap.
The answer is 0.07 mag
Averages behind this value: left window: 15.3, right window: 16.4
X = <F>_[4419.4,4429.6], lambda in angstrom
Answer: 20.5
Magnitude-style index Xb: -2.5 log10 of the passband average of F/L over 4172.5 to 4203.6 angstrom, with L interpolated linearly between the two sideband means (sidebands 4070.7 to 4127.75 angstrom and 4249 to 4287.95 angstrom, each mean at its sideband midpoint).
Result 0.06 mag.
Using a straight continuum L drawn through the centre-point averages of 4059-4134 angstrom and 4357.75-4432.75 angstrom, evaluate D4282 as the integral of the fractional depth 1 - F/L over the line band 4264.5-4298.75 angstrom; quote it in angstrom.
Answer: 3.66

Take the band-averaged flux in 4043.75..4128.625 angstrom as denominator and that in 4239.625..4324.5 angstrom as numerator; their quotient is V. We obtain 1.01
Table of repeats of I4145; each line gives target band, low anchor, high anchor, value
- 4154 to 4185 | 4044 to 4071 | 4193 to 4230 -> 0.019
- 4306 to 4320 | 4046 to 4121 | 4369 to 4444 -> 0.185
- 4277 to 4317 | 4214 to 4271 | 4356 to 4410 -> 0.184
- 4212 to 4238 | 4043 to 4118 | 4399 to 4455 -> 0.096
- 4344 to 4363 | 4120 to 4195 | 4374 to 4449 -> -0.048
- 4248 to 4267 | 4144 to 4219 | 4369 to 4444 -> 0.035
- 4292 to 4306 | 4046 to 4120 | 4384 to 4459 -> 0.322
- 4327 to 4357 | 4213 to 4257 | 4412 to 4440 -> 0.012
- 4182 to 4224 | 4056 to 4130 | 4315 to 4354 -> 0.032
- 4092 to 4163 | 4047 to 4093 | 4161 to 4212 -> 0.022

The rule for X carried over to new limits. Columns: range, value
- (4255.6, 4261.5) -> 16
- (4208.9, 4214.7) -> 17.6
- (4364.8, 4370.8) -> 19.9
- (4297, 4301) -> 12.5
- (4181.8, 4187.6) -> 15.1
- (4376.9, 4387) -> 16.6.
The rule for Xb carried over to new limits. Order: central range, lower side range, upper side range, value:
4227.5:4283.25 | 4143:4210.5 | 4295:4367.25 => -0.01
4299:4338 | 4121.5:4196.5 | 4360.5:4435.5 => 0.12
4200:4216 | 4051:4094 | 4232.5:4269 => -0.04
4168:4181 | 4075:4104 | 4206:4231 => 0.11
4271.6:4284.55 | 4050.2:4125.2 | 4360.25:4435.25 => 0.11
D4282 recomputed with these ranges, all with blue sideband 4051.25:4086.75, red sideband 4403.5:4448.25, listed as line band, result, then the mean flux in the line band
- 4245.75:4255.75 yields 1.03 angstrom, 15.6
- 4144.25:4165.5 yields 1.00 angstrom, 15.3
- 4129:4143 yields 0.88 angstrom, 14.8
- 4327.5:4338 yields -0.31 angstrom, 19.1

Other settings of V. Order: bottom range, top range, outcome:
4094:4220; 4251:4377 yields 1.08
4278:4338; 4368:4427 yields 1.17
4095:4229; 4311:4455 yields 1.22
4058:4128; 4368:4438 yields 1.21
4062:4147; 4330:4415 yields 1.19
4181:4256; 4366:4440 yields 1.17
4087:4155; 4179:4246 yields 1.04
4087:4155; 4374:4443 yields 1.22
